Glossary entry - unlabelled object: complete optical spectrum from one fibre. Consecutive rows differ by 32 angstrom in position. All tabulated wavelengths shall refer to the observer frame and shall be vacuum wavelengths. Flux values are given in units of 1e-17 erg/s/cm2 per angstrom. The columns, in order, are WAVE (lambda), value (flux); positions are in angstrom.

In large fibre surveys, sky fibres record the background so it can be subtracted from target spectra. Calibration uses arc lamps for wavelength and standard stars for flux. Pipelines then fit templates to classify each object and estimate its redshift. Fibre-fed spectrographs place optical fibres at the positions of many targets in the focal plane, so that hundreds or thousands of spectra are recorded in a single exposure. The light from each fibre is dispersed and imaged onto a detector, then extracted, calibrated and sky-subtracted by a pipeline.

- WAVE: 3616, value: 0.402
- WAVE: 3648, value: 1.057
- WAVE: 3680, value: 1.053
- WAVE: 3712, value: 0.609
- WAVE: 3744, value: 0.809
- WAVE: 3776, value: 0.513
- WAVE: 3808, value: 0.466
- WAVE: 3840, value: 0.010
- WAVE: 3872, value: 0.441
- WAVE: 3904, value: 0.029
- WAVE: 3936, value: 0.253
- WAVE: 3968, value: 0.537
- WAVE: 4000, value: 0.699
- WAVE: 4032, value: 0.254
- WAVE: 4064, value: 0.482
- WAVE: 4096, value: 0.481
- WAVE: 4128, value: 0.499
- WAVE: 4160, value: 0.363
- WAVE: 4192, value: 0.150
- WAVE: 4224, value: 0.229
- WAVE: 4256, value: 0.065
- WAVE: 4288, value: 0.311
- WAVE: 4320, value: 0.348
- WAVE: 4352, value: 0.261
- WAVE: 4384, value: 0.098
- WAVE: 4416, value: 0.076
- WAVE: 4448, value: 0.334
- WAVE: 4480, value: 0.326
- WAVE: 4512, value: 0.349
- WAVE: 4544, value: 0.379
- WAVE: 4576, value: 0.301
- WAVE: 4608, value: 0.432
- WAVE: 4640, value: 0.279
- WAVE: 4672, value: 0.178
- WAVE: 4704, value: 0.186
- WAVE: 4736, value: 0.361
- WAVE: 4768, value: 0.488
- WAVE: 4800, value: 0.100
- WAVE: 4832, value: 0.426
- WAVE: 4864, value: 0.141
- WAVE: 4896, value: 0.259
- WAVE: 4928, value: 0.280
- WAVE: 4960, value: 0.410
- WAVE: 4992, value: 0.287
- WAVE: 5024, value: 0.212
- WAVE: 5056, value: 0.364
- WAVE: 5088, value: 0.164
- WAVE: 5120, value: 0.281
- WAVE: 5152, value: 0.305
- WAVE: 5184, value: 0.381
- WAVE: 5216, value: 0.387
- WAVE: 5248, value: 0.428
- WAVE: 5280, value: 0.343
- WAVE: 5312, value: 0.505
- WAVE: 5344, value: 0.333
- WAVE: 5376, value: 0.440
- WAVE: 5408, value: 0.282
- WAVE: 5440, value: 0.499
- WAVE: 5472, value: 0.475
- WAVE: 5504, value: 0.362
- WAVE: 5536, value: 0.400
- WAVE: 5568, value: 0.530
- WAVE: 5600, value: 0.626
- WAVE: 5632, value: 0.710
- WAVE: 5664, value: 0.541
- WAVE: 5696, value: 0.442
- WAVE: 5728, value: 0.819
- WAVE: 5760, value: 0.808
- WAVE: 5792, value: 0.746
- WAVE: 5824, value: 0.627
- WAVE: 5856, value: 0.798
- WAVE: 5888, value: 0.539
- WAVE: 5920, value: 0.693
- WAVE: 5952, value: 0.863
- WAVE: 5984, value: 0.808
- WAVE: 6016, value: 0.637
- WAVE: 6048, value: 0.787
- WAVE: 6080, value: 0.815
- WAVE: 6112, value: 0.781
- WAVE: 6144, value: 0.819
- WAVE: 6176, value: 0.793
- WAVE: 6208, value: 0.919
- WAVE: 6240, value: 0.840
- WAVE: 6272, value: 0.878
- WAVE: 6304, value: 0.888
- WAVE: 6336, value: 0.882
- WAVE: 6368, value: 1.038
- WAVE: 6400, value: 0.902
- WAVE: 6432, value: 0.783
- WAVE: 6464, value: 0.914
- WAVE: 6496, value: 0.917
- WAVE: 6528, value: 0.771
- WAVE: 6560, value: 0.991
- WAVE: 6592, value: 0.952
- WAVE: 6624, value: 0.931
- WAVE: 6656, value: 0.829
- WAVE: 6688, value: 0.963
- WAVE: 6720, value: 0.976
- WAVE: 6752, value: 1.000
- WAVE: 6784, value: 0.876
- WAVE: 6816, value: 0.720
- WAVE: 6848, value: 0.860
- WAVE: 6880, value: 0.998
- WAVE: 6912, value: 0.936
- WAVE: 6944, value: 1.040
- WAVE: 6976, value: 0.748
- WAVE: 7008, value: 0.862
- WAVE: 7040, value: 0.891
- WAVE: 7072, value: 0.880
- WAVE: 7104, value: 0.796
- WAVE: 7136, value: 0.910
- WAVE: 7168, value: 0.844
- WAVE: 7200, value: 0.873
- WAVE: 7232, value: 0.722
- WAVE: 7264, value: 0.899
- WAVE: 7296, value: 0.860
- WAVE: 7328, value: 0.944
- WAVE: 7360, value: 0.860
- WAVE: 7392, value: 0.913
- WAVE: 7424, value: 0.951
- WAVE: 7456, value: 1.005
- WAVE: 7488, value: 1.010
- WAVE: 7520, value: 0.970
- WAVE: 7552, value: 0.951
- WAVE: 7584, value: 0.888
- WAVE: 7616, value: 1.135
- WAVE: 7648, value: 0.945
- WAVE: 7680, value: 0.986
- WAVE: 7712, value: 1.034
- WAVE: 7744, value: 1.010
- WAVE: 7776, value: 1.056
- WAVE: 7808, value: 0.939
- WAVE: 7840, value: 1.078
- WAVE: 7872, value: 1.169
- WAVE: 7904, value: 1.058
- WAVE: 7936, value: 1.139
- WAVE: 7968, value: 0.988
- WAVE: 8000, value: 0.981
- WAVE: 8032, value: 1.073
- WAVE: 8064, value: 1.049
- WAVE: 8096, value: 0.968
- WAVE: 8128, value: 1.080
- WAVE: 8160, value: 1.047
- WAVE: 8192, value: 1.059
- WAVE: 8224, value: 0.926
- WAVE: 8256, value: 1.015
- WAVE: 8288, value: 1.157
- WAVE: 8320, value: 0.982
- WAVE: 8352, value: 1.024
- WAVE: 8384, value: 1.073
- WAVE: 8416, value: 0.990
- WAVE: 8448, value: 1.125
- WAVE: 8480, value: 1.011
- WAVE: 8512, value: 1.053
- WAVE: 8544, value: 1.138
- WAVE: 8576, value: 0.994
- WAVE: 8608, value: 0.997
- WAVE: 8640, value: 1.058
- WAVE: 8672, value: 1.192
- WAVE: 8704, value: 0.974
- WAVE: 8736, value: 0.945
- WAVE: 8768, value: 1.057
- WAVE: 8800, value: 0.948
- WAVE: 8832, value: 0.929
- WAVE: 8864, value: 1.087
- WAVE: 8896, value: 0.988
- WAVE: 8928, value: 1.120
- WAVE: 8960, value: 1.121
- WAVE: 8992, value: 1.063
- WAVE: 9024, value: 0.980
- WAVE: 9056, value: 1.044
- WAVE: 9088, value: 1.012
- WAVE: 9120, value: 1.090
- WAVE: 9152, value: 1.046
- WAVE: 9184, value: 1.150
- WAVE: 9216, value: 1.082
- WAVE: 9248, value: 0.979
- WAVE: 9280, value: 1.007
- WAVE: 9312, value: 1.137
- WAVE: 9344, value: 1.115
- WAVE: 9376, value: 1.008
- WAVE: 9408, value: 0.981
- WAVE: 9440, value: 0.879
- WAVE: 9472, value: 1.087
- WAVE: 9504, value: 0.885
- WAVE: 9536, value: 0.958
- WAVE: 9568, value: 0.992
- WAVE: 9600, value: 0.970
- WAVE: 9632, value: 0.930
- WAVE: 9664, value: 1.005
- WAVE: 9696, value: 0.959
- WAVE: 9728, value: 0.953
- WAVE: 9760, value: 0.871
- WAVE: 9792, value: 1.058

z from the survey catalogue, 0.40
